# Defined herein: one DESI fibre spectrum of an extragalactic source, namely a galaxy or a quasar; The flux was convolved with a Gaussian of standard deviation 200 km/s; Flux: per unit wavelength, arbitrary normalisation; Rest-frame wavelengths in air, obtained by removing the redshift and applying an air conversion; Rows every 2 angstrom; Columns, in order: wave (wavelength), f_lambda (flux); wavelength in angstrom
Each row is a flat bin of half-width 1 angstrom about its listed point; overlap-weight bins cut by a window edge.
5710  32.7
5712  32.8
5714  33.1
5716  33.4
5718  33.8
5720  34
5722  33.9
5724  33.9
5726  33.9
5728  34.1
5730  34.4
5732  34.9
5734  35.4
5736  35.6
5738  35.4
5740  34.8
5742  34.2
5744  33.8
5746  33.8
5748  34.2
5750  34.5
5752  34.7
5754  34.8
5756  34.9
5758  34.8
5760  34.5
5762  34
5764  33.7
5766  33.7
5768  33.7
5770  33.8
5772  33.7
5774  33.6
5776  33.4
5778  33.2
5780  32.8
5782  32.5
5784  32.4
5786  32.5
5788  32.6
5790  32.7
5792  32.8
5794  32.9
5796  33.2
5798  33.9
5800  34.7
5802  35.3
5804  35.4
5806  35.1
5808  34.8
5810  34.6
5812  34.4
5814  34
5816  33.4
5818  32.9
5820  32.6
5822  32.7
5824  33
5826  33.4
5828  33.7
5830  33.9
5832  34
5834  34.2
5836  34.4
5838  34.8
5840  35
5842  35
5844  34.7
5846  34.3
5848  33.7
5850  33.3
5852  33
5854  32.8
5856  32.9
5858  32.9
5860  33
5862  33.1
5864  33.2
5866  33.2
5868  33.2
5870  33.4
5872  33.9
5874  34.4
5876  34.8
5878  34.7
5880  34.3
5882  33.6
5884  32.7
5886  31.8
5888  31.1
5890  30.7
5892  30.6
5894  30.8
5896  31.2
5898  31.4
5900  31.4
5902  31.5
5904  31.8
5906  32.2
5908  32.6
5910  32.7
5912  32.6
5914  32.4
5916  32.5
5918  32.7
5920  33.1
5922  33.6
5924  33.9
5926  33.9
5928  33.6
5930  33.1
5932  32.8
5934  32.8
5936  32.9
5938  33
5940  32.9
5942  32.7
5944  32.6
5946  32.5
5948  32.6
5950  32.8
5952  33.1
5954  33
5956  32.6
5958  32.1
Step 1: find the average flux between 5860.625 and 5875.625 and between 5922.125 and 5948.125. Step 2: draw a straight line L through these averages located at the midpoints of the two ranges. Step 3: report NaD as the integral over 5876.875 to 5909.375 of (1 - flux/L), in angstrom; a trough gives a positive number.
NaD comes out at 1.3 angstrom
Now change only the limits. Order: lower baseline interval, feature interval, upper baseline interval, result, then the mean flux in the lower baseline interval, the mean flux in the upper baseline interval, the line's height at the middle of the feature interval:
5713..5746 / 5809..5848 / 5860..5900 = -0.8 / 34.3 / 32.7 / 33.2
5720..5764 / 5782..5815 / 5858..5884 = 0.3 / 34.5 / 33.7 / 34.1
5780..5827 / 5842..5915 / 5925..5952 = 0.9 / 33.5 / 32.9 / 33.2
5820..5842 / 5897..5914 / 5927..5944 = 0.6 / 33.9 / 33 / 33.2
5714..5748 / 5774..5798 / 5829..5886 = 0.8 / 34.3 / 33.8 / 34.1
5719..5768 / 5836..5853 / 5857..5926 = -0.5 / 34.4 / 32.7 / 33.2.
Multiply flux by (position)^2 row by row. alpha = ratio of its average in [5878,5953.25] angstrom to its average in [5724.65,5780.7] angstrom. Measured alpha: 1.0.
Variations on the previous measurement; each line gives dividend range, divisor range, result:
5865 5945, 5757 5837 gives 1.01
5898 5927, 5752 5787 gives 1.02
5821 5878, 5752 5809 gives 1.02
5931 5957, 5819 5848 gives 1.00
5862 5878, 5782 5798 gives 1.06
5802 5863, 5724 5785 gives 1.02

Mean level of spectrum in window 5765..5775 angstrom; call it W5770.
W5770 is 33.7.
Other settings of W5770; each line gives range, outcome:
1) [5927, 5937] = 33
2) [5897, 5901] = 31.4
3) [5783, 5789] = 32.5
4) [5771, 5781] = 33.3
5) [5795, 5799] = 33.5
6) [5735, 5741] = 35.3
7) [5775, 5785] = 32.9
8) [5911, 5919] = 32.5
